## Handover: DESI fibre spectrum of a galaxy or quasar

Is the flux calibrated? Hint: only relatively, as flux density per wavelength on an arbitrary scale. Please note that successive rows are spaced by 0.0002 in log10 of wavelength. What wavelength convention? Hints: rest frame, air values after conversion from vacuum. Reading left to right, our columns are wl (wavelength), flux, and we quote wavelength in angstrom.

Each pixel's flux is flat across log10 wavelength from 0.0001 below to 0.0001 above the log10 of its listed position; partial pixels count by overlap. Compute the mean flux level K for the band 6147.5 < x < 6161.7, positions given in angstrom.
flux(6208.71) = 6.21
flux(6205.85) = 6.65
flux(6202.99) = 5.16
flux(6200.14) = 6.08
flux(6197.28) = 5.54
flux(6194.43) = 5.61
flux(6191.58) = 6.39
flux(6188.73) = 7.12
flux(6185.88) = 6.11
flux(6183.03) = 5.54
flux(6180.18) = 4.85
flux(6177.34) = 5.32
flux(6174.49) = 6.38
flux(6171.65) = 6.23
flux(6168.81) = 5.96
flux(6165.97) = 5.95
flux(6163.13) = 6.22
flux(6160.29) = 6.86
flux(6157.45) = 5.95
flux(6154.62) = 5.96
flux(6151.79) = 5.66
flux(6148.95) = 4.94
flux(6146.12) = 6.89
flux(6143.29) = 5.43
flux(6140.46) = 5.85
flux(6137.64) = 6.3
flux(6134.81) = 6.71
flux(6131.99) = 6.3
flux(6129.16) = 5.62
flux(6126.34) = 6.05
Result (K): 5.88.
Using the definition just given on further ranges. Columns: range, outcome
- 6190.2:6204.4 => 5.76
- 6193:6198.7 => 5.58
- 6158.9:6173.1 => 6.24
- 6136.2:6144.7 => 5.86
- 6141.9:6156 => 5.77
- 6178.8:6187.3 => 5.5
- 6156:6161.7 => 6.4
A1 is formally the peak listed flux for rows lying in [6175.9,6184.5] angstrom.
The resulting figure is 5.54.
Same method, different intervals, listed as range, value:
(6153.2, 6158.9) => 5.96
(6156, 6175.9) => 6.86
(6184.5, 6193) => 7.12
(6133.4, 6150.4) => 6.89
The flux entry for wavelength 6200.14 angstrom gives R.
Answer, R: 6.08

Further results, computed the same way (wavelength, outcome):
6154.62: 5.96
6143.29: 5.43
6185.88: 6.11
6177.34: 5.32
